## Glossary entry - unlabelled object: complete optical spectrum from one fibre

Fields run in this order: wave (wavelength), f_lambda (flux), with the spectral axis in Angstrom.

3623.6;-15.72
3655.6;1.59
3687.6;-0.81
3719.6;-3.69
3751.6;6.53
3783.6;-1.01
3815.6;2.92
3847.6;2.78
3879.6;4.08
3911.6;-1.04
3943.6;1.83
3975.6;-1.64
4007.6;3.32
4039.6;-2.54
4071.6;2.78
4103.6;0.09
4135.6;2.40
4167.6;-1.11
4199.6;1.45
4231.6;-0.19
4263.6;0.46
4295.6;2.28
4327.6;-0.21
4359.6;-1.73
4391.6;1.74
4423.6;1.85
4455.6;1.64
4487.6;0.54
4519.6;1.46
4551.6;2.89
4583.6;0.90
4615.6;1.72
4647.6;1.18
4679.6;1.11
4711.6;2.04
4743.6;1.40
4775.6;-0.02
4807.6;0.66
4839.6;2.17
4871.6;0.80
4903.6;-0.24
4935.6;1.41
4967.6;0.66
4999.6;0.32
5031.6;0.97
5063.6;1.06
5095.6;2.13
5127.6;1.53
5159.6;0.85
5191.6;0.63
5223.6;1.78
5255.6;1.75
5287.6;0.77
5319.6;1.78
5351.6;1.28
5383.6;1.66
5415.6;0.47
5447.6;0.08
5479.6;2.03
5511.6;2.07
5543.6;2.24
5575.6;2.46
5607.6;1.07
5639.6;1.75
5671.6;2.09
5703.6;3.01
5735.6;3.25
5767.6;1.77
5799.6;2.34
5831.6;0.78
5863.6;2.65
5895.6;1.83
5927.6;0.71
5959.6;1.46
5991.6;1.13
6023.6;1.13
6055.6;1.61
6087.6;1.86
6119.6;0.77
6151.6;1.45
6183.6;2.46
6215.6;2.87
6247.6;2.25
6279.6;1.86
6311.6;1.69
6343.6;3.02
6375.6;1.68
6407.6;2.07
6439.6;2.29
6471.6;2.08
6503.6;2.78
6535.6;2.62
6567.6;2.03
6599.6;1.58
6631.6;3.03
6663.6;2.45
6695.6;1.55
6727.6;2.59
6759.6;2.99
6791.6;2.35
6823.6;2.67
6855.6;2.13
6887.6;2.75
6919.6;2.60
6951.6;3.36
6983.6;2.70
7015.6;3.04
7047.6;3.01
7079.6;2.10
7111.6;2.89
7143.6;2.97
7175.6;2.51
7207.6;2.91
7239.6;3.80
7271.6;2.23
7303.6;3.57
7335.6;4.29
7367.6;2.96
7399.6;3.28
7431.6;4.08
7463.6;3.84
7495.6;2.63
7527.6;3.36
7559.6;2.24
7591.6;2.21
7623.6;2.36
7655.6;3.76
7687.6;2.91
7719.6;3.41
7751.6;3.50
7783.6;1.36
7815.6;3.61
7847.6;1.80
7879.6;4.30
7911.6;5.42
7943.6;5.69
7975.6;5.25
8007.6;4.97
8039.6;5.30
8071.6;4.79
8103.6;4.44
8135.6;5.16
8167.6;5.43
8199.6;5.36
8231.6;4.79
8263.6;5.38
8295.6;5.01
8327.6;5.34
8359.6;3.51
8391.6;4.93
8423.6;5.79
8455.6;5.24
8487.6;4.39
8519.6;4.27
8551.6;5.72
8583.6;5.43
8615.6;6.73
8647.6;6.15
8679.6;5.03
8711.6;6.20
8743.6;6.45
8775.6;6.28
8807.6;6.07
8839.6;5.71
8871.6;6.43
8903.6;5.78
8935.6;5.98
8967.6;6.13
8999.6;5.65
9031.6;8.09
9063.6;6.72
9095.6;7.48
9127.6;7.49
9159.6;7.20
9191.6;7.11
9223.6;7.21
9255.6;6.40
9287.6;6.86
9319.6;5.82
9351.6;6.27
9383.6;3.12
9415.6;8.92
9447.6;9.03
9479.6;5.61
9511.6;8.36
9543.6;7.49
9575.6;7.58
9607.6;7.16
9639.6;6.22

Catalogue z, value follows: 0.976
